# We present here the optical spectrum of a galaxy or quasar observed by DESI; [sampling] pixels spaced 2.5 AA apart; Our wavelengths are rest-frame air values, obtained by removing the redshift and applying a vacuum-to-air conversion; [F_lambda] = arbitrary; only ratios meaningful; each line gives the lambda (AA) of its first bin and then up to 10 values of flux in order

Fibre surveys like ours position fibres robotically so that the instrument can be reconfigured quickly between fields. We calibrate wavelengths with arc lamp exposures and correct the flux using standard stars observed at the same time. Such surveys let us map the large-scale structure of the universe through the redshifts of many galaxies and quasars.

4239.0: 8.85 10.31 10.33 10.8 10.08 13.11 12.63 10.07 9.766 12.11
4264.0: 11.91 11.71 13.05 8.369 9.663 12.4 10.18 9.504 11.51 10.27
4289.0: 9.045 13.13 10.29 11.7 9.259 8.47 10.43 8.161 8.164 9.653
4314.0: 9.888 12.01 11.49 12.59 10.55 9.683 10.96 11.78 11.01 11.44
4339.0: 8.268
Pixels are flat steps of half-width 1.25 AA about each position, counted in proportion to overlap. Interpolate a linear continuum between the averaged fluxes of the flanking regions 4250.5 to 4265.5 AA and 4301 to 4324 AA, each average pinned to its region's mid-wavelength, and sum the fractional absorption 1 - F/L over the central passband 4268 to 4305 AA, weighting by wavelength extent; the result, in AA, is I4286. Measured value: 1.28 AA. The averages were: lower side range 11.6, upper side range 10.2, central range 10.5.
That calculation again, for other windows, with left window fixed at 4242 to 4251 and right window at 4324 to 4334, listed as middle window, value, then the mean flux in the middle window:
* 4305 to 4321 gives 1.10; 10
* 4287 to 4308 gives 1.34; 10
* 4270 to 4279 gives 0.38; 10.2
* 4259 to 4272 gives -0.96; 11.4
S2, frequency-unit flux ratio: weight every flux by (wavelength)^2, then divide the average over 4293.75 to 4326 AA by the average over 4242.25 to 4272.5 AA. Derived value 0.9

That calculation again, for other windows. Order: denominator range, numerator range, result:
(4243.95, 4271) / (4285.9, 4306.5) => 0.91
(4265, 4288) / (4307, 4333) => 1.01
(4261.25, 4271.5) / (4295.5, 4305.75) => 0.85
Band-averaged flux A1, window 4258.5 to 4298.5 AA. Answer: 10.9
